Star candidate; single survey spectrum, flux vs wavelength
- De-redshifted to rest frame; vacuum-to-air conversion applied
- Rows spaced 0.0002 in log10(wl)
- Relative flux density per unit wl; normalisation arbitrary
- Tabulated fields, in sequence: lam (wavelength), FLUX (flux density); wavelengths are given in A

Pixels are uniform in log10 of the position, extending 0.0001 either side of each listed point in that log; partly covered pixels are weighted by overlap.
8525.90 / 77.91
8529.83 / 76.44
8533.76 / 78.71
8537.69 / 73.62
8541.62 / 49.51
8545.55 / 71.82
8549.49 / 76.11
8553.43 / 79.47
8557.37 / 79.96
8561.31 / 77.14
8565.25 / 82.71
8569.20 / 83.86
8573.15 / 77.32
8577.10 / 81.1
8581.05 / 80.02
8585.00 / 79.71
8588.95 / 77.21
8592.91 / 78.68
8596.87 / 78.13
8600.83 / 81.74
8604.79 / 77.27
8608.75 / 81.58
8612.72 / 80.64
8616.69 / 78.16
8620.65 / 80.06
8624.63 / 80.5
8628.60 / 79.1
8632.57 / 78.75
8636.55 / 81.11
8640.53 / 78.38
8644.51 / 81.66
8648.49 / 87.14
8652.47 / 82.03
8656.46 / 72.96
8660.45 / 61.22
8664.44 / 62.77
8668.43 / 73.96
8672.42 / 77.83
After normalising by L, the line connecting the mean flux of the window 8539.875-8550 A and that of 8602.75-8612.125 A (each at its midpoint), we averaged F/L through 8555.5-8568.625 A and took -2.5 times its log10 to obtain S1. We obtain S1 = -0.17 mag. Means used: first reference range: 64.7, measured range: 80.4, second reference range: 79.6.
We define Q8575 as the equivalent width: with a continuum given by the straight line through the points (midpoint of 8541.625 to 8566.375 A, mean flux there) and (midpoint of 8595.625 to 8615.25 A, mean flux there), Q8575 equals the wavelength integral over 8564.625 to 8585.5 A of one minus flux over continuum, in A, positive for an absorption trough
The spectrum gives -0.94 A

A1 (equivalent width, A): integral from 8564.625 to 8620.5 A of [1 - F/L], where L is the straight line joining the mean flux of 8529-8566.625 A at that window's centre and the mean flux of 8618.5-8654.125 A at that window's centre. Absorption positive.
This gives -1.5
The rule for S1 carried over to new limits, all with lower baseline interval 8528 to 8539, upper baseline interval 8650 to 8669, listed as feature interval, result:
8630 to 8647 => -0.12 mag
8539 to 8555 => 0.10 mag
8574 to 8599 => -0.07 mag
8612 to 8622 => -0.10 mag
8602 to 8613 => -0.10 mag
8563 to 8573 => -0.10 mag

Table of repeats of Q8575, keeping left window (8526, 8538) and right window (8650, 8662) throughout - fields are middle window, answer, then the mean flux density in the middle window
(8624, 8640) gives -1.3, 79.7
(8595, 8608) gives -0.8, 79.3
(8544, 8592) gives -2.0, 78.9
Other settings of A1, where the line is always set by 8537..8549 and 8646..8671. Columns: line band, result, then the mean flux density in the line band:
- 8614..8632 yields -2.1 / 79.5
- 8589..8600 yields -1.5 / 78.5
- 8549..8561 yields -2.2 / 78.6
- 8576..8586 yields -1.8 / 80.3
